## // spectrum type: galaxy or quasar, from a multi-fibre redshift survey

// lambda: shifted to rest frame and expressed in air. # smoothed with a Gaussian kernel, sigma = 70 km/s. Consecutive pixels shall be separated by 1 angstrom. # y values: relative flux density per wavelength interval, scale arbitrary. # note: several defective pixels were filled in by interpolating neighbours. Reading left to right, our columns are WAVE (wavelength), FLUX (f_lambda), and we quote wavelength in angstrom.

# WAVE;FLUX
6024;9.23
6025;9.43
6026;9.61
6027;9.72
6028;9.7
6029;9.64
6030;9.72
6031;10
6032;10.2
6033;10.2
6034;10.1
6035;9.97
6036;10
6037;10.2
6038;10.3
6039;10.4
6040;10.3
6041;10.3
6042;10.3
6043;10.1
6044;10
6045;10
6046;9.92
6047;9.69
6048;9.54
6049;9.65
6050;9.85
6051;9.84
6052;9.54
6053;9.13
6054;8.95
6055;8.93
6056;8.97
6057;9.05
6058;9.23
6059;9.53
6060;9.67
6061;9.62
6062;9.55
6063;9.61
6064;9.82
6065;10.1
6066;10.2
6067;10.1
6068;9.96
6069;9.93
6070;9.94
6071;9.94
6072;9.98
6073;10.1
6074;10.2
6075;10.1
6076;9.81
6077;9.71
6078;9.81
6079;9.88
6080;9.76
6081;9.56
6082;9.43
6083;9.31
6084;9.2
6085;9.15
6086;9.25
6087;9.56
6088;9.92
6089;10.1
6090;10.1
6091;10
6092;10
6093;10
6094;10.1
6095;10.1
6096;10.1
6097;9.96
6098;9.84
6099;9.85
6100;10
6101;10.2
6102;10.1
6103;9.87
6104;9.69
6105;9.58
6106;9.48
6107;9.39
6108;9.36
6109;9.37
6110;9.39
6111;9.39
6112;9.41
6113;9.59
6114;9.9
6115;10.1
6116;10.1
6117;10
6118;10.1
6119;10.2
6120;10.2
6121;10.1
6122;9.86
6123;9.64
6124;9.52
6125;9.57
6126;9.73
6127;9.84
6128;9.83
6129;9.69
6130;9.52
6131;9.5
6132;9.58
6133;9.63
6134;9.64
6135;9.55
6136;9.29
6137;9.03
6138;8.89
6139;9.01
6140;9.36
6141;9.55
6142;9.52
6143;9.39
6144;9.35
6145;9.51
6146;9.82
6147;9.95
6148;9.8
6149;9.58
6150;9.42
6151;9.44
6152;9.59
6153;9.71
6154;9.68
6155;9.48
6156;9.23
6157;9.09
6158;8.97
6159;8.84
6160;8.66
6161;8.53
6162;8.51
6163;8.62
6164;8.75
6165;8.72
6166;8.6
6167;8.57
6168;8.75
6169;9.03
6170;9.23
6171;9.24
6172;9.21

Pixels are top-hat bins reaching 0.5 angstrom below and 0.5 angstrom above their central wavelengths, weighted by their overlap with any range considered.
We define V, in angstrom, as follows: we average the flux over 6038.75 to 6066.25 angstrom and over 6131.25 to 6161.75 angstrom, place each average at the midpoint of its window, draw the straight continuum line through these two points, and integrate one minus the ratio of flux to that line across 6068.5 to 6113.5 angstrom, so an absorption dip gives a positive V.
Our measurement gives -1.0 angstrom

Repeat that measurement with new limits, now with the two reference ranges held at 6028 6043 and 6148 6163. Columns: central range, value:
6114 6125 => -0.6 angstrom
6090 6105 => -0.5 angstrom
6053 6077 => 0.4 angstrom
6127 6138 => -0.2 angstrom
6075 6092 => 0.1 angstrom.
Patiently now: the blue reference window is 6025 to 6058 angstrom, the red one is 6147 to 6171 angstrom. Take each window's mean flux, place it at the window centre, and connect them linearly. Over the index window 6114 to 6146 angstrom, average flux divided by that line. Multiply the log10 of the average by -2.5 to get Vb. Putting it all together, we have -0.04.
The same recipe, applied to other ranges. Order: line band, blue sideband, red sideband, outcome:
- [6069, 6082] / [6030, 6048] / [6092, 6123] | 0.008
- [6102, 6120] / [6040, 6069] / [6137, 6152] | -0.020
